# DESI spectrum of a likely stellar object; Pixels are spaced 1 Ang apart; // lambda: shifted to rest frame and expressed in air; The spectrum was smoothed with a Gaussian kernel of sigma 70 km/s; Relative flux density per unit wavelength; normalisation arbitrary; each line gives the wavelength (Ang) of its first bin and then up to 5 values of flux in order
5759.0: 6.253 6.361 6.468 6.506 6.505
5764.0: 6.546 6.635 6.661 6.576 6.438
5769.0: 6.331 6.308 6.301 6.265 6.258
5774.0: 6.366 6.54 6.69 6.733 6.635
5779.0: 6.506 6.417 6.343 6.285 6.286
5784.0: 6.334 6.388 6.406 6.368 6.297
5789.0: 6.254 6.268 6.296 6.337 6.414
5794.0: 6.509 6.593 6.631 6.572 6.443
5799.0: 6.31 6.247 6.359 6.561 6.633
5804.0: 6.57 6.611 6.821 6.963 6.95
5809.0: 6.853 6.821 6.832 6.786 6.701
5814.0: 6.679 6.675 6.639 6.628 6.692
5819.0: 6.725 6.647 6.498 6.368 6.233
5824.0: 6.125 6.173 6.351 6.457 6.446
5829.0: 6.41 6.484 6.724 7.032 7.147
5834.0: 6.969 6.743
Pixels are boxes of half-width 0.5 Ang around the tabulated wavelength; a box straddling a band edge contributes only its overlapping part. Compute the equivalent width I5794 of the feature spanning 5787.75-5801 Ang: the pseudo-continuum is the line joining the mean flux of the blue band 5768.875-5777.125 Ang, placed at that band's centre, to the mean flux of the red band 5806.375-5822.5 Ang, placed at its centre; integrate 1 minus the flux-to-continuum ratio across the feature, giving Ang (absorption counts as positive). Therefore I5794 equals 0.3 Ang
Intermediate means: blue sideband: 6.41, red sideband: 6.72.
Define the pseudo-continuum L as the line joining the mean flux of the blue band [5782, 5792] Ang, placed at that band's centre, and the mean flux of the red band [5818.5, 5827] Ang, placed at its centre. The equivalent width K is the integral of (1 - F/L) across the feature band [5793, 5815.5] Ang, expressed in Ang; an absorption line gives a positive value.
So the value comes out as -1.0 Ang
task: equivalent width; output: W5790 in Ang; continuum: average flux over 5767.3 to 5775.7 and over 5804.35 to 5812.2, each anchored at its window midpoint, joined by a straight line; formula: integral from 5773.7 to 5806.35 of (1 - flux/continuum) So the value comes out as 0.70 Ang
